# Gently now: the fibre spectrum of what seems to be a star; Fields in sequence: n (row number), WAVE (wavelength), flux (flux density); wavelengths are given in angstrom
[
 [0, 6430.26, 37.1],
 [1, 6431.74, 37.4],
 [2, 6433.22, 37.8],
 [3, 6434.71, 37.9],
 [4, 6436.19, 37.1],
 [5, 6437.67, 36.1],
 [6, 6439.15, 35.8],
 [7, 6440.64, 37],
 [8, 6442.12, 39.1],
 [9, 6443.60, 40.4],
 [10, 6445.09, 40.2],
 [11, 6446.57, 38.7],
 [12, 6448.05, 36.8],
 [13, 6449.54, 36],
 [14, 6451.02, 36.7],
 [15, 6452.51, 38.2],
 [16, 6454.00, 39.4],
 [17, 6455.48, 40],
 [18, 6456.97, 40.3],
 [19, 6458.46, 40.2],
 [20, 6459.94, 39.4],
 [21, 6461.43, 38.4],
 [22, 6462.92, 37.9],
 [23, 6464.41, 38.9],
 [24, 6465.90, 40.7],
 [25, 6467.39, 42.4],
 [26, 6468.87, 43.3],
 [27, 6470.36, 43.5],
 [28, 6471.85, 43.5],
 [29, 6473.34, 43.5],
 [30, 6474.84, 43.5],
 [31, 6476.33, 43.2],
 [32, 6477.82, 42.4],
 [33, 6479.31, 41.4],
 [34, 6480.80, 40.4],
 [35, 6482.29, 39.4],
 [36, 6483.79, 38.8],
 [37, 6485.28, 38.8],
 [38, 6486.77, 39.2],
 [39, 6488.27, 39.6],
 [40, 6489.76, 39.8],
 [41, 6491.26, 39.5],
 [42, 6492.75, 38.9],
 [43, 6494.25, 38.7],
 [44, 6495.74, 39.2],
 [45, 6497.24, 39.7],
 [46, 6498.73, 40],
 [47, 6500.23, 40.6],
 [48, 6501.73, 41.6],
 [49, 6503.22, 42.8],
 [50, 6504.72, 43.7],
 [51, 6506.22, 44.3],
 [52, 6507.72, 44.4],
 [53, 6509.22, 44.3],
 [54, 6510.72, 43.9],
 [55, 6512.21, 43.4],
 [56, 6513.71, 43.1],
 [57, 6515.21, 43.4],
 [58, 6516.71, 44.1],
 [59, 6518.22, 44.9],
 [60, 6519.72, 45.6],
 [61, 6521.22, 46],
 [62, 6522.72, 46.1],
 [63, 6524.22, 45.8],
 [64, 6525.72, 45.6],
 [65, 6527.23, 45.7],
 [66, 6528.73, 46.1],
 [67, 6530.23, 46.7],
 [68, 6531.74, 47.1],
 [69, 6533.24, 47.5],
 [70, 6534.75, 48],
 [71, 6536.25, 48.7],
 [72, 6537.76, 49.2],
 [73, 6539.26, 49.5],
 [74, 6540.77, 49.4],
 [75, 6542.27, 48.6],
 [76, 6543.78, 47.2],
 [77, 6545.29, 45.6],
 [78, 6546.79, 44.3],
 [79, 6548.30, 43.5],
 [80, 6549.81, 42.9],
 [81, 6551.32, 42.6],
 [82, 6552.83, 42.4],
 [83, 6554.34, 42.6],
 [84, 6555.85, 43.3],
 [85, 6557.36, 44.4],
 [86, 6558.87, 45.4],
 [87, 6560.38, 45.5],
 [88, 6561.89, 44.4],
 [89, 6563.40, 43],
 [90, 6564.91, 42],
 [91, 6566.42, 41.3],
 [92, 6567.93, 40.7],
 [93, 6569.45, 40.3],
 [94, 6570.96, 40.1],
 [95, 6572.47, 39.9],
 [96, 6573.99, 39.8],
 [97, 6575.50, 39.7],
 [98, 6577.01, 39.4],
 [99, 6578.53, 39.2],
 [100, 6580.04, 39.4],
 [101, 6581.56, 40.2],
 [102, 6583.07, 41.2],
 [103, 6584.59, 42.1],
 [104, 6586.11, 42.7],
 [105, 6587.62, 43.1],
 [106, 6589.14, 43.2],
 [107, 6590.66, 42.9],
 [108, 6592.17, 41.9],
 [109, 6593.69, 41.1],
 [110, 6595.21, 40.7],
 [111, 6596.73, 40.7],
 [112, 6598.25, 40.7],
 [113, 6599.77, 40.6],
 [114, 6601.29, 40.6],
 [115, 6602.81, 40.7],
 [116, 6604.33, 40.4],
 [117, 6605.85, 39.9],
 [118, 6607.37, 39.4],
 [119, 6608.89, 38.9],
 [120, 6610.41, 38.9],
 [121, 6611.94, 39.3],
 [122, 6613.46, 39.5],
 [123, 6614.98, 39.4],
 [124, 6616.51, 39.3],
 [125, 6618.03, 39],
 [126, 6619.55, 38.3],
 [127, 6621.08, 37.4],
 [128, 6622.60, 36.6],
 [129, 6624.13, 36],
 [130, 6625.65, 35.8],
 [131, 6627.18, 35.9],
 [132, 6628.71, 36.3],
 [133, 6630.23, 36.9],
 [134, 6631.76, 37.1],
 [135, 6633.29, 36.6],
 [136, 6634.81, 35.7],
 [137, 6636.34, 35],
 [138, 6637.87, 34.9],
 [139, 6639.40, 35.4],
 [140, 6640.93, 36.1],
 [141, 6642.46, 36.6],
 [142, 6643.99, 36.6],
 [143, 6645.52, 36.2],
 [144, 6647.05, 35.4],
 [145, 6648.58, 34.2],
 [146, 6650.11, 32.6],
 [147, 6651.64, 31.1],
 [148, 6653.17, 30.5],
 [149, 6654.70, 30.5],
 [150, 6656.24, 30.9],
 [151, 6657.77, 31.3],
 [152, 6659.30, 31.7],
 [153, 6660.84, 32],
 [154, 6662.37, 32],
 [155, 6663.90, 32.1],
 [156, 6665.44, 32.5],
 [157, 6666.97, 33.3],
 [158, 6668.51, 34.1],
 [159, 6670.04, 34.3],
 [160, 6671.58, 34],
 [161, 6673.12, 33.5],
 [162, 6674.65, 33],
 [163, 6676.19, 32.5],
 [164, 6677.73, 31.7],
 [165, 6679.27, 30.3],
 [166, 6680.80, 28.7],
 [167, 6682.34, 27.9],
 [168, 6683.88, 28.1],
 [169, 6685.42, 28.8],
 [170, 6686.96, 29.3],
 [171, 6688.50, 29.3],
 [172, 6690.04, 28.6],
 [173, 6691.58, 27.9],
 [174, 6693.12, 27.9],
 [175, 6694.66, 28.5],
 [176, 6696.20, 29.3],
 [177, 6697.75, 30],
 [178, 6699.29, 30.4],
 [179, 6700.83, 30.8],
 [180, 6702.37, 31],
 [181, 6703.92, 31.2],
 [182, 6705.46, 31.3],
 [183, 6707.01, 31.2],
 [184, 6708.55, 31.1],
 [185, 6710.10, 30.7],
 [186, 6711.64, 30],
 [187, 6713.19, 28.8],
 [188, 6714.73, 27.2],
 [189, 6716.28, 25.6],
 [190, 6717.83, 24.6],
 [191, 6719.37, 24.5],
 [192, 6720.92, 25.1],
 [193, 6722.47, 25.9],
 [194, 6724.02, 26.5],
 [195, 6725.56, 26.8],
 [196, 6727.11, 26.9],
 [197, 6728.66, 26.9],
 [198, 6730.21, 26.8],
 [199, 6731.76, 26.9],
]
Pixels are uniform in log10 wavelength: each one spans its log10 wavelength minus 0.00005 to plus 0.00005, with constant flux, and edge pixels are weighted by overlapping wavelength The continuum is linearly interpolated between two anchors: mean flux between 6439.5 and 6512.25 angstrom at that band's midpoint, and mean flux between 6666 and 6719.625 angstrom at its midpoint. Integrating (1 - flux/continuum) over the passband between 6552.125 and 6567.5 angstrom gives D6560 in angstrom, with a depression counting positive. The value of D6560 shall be -2.9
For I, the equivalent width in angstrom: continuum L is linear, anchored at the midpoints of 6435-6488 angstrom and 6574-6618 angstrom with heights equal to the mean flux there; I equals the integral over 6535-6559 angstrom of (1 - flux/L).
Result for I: -3.2 angstrom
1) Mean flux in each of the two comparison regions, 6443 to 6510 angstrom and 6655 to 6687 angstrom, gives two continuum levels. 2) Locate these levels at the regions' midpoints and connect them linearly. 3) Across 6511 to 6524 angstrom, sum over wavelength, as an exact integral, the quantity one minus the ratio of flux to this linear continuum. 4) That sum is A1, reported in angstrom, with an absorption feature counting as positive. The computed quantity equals -2.0 angstrom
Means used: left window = 40.5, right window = 31.6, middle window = 44.6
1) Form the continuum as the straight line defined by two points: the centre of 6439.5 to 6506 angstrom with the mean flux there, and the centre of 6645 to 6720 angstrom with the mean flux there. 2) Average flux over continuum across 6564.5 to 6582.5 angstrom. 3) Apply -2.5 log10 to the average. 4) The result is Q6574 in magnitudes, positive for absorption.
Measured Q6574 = -0.13 mag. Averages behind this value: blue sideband 40.1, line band 40.2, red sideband 30.7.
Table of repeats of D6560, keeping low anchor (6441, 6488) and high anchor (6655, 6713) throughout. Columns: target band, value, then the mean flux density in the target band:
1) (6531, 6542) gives -3.39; 48.5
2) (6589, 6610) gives -3.87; 40.7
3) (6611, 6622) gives -1.69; 38.8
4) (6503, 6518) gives -2.22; 43.8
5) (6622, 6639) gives -1.53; 36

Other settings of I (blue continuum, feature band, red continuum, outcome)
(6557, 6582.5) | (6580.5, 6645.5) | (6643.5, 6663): -3.5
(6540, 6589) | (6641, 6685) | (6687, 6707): 0.8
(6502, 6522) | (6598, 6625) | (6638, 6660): -2.0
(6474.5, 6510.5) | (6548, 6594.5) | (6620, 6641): -4.5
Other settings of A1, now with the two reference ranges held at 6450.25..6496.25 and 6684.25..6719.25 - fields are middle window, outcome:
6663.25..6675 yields -1.0 angstrom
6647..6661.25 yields -0.2 angstrom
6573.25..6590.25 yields -2.9 angstrom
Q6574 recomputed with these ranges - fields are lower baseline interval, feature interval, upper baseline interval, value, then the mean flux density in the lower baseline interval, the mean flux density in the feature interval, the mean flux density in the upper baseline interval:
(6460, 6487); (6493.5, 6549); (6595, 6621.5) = -0.11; 41.1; 44.8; 39.7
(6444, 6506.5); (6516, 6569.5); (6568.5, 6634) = -0.14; 40.3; 45.2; 39.6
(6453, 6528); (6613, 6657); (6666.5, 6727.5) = -0.08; 41.9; 35.7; 29.5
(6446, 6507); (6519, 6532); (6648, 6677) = -0.20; 40.3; 46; 32.4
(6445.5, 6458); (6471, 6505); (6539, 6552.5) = 0.01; 38.4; 40.8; 45.7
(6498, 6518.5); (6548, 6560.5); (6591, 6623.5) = -0.05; 43.1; 43.5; 39.7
